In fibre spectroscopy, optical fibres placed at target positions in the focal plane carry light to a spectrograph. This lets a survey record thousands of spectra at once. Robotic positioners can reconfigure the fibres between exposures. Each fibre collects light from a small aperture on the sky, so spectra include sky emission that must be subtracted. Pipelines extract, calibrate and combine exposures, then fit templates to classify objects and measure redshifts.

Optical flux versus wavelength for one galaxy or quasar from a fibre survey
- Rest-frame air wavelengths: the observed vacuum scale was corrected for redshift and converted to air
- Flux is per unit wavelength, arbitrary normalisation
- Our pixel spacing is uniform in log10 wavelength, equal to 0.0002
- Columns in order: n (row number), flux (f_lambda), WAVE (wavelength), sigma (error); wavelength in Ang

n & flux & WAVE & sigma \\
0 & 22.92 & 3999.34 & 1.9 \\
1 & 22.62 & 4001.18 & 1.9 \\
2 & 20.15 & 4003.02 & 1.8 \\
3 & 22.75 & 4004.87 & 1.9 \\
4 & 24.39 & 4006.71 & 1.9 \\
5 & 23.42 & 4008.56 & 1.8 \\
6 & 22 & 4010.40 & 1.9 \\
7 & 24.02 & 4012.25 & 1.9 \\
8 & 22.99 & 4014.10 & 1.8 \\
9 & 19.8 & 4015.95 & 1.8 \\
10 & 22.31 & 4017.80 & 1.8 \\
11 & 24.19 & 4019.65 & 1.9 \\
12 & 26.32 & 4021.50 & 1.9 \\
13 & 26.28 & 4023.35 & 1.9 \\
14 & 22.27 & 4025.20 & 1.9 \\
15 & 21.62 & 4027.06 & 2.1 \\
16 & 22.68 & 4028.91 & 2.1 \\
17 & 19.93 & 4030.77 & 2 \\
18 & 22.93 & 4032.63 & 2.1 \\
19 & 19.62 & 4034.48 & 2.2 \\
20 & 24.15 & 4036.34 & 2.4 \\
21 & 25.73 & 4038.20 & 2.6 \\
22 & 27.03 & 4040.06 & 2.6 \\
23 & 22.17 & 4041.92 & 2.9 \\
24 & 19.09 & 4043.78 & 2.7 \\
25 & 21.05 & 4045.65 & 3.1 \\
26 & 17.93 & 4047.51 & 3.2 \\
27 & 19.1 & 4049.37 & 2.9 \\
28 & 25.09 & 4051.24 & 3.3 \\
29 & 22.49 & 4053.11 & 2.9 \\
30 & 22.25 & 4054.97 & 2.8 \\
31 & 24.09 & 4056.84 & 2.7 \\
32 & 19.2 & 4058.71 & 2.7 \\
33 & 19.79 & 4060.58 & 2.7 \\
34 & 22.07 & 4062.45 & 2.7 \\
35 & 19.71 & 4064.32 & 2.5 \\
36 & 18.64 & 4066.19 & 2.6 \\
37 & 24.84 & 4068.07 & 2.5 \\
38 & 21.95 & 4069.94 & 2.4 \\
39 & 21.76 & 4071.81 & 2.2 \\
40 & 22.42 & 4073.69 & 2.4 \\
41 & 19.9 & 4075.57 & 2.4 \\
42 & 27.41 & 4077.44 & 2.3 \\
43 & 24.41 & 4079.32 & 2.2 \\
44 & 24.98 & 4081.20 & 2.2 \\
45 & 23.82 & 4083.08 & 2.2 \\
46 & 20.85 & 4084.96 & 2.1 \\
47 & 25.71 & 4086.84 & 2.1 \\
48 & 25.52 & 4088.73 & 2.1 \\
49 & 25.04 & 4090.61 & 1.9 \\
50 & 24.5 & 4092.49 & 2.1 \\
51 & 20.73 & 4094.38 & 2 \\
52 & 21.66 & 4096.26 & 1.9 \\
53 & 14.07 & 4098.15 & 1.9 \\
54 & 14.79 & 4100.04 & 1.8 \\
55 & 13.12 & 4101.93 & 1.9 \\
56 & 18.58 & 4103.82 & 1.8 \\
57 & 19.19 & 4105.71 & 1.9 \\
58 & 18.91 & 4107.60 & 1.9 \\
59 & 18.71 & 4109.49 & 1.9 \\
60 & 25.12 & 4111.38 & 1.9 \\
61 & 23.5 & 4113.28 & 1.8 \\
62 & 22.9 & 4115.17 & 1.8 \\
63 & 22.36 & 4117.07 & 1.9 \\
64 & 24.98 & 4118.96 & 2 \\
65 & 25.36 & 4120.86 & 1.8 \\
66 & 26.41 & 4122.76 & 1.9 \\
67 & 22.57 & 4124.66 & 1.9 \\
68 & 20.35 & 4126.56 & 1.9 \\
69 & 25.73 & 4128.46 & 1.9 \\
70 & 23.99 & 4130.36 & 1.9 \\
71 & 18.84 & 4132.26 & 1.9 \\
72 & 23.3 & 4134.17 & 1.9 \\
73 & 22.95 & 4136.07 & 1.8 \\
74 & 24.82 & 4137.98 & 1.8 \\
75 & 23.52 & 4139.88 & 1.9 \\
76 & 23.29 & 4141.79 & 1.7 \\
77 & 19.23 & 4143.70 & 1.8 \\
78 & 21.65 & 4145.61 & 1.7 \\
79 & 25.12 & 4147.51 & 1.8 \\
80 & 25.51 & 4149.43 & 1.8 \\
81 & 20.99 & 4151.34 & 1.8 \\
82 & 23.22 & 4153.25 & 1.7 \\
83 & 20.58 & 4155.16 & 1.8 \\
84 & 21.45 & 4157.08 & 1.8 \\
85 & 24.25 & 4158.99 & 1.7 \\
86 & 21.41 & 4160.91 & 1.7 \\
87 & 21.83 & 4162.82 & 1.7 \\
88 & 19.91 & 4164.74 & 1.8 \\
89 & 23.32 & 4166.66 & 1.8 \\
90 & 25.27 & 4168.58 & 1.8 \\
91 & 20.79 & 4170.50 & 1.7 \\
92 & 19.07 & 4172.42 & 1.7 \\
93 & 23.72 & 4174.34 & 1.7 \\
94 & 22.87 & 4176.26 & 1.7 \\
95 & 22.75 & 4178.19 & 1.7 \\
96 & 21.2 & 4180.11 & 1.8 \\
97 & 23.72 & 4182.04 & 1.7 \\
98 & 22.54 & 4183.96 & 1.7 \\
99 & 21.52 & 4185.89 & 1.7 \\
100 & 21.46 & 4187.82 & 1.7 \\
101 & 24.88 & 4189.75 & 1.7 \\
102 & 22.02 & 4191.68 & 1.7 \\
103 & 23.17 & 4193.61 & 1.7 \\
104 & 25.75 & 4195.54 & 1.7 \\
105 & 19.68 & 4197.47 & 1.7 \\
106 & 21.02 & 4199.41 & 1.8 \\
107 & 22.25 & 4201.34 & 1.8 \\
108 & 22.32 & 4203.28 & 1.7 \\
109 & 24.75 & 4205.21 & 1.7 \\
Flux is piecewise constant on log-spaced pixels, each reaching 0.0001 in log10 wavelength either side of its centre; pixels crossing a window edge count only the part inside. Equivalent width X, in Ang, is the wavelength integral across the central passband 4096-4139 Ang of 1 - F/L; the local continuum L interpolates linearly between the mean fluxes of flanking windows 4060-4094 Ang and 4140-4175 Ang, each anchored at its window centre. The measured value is 2.3 Ang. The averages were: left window 23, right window 22.3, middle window 21.4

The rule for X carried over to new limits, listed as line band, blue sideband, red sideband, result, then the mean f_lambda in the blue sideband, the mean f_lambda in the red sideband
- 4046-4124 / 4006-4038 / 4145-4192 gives 3.18 Ang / 22.9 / 22.5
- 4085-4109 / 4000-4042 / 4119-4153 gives 3.11 Ang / 23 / 23.2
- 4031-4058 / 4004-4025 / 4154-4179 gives 1.10 Ang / 23.5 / 22.1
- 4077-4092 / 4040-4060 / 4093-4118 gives -3.18 Ang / 21.5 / 19.6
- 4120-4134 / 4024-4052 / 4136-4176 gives -0.59 Ang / 22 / 22.5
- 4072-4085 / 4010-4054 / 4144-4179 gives -0.58 Ang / 22.5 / 22.4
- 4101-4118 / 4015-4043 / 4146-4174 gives 1.78 Ang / 23.1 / 22.4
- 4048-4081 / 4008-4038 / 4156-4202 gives 0.92 Ang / 22.9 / 22.3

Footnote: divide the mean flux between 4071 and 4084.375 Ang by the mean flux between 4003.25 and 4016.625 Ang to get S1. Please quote 1.03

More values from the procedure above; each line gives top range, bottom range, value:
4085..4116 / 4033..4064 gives 0.95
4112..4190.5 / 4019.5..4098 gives 1.01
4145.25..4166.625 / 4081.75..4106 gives 1.08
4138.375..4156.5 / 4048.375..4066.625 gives 1.06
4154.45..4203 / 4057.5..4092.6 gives 0.98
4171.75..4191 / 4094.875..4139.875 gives 1.05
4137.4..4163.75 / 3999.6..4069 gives 1.01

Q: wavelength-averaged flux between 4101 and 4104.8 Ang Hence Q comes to 15.9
